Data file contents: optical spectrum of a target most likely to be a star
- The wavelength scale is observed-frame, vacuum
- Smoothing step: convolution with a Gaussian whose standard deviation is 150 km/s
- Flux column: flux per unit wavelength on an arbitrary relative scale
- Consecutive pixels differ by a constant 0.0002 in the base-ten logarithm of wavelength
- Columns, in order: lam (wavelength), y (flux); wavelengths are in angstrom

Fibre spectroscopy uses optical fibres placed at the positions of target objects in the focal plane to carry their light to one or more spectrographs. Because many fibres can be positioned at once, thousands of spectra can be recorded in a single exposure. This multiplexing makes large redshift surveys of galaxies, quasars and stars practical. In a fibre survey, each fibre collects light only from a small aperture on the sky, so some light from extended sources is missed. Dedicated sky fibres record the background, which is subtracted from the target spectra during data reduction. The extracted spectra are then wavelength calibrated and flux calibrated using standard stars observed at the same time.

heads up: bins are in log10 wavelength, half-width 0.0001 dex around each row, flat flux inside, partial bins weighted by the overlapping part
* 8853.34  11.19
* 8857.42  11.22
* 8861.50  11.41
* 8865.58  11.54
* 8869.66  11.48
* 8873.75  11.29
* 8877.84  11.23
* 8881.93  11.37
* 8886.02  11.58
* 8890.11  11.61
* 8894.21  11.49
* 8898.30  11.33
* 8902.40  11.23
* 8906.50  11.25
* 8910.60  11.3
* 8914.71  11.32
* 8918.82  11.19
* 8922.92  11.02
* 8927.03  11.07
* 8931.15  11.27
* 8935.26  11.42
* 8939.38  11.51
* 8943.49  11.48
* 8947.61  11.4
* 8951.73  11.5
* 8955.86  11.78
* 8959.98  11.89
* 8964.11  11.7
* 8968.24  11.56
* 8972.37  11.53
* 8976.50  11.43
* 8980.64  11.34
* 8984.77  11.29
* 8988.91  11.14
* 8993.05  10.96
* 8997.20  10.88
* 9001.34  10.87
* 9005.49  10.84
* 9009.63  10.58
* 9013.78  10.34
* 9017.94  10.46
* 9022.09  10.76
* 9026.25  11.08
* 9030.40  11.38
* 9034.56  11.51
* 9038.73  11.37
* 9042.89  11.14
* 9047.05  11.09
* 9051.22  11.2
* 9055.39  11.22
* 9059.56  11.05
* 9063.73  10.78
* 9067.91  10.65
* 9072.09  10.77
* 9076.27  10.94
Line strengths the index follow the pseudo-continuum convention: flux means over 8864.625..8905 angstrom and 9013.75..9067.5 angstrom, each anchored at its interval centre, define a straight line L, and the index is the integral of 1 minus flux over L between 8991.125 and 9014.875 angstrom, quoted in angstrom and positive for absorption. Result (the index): 0.8 angstrom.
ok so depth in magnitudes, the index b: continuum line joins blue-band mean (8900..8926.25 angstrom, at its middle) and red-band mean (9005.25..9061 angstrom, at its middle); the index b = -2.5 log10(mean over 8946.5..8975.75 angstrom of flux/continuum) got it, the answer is -0.05 mag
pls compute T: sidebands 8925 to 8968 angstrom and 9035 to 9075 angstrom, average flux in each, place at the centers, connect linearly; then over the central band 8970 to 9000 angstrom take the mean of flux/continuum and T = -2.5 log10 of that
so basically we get 0.01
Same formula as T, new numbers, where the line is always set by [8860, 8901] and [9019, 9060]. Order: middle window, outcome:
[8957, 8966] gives -0.05 mag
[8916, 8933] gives 0.02 mag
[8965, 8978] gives -0.02 mag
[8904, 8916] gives 0.01 mag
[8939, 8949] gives -0.01 mag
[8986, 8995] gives 0.02 mag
